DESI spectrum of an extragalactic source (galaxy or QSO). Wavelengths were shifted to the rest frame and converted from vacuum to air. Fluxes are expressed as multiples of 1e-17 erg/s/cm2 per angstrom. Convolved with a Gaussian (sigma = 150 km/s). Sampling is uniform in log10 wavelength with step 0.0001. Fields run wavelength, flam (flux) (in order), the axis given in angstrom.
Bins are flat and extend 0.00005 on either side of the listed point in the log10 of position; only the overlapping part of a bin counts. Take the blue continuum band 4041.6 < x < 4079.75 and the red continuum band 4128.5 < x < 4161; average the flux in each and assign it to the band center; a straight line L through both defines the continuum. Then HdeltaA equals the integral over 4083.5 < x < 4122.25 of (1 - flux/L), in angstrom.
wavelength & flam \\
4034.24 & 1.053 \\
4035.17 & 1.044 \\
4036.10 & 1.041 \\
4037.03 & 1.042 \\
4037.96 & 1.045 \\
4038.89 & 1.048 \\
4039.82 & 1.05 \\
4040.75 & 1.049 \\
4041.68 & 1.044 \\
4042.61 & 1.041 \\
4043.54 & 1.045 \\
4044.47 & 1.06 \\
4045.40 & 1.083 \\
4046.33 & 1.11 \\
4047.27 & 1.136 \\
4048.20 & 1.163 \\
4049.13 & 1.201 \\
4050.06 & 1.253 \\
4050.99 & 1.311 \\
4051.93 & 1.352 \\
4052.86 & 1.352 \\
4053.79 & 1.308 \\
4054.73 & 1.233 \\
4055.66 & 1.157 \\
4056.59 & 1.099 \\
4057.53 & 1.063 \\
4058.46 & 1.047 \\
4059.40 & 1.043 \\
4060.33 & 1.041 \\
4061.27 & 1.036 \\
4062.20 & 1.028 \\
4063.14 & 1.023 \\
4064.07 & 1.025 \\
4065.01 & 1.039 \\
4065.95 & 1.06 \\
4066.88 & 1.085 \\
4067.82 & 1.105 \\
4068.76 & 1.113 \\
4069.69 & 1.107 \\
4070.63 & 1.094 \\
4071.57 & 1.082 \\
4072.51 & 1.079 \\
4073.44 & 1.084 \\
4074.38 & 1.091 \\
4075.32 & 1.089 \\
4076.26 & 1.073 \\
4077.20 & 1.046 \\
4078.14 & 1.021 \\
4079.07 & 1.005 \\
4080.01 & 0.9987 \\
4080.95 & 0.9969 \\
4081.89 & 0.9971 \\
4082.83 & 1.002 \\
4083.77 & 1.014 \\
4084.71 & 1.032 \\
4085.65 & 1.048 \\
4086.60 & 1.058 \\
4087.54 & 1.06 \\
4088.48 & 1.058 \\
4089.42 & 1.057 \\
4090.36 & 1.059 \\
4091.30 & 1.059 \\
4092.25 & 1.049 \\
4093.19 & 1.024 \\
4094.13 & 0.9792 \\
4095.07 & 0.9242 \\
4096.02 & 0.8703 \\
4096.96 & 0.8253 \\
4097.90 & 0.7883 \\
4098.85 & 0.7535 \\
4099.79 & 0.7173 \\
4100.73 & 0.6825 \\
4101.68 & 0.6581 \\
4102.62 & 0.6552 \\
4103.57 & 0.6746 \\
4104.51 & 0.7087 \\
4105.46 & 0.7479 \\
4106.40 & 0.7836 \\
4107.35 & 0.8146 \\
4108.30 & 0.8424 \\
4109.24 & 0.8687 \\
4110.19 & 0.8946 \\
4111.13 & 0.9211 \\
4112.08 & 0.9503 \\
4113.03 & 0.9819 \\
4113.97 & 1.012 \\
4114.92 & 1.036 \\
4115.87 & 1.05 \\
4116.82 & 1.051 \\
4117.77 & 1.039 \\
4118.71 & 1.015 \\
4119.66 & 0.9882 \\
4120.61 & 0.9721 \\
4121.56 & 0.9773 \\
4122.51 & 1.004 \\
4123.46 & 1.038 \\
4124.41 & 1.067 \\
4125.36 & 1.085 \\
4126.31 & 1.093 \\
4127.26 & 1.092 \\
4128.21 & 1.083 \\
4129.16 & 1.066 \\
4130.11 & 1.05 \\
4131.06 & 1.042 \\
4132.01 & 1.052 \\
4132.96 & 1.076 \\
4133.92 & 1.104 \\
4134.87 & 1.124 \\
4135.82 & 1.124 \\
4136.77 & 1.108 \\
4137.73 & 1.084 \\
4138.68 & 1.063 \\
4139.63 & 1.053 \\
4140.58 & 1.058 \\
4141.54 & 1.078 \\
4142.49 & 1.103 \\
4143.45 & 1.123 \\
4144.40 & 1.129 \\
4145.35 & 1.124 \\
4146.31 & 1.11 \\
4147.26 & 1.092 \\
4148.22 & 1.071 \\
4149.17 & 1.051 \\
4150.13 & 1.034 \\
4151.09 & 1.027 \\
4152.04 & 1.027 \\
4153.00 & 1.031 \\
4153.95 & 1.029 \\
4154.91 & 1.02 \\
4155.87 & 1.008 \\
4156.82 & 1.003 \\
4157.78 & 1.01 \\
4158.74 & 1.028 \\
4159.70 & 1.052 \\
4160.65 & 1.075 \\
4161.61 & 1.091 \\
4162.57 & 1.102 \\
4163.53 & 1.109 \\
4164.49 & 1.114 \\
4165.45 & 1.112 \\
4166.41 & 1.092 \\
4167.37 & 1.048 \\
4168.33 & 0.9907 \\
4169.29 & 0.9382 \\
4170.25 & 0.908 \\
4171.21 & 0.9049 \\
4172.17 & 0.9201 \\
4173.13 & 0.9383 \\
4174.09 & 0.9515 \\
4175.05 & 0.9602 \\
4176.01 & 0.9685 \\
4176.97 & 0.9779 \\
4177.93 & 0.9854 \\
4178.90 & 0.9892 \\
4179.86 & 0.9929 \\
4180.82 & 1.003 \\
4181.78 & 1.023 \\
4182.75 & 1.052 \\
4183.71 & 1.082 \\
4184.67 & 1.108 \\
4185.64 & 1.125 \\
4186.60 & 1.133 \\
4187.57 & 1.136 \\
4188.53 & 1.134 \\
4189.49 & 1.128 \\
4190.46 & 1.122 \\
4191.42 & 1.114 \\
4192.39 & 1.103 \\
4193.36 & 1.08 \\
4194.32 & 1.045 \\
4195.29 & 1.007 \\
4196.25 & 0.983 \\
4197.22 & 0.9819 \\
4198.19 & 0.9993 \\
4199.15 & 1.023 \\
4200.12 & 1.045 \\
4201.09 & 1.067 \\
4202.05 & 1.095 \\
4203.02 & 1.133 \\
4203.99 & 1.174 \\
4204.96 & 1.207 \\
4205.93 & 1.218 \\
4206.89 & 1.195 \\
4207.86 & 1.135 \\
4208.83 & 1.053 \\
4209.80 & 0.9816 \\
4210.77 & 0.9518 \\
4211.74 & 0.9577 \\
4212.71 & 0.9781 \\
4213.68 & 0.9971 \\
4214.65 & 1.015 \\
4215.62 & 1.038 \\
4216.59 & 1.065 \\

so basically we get 6.0 angstrom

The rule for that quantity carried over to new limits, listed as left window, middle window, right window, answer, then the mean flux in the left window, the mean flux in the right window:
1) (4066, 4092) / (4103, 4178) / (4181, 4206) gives 4.1 angstrom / 1.06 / 1.09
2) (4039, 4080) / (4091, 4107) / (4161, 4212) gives 4.0 angstrom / 1.1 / 1.05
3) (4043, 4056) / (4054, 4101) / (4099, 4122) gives 1.2 angstrom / 1.2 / 0.875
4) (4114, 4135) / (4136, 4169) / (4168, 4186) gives -1.6 angstrom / 1.05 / 0.99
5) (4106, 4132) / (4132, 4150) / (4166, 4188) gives -1.6 angstrom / 0.995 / 1.01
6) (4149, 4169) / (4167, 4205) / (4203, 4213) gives 1.2 angstrom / 1.05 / 1.09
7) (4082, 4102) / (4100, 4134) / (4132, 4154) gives 2.2 angstrom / 0.942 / 1.08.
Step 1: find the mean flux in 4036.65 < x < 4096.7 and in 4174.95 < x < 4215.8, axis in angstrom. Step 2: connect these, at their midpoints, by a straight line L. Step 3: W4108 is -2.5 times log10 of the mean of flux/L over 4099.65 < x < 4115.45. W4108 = 0.28 mag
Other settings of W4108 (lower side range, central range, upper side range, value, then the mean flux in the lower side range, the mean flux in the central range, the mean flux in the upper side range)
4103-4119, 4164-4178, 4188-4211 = 0.041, 0.903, 0.988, 1.08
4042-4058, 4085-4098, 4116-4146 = 0.127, 1.17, 0.996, 1.07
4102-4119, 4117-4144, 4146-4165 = -0.109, 0.888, 1.06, 1.05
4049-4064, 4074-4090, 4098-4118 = -0.039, 1.15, 1.04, 0.846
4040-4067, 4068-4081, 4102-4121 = -0.027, 1.12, 1.07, 0.898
